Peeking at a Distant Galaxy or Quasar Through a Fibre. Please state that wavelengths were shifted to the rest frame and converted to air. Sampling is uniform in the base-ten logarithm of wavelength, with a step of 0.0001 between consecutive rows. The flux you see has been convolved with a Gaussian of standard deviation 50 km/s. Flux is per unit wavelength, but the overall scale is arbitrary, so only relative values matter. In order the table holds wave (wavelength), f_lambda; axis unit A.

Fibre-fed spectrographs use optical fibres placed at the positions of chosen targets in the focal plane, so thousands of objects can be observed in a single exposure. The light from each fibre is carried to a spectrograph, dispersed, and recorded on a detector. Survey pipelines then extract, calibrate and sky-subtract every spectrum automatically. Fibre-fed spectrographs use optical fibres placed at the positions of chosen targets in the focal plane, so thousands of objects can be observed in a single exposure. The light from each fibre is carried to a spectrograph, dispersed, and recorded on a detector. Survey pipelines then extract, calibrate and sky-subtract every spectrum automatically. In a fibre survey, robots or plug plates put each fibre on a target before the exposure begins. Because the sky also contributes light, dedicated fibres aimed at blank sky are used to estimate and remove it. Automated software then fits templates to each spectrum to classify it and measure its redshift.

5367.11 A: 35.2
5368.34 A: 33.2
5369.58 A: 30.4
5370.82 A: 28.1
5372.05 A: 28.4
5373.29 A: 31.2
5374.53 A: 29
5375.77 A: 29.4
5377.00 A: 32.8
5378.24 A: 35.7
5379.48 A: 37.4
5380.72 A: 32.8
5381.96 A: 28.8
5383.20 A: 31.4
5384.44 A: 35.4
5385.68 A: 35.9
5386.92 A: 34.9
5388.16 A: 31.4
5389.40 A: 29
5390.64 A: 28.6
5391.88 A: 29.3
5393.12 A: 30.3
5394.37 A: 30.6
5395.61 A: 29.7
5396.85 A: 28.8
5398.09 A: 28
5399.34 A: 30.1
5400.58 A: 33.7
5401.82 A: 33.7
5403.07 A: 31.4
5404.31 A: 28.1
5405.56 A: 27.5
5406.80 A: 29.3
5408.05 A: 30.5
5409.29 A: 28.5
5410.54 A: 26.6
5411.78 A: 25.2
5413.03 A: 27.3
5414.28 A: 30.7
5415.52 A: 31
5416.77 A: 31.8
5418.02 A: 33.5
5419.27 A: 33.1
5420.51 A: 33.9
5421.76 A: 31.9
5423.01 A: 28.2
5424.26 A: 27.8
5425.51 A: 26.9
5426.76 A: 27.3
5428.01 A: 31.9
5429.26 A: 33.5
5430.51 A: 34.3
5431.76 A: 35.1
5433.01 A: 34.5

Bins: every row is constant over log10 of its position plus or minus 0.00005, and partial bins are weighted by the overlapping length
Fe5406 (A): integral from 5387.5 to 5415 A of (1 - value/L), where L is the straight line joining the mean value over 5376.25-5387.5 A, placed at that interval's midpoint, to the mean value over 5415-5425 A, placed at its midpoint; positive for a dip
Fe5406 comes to 2.61 A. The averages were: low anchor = 33.8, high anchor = 31.3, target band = 29.5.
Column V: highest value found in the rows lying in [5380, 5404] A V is 35.9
